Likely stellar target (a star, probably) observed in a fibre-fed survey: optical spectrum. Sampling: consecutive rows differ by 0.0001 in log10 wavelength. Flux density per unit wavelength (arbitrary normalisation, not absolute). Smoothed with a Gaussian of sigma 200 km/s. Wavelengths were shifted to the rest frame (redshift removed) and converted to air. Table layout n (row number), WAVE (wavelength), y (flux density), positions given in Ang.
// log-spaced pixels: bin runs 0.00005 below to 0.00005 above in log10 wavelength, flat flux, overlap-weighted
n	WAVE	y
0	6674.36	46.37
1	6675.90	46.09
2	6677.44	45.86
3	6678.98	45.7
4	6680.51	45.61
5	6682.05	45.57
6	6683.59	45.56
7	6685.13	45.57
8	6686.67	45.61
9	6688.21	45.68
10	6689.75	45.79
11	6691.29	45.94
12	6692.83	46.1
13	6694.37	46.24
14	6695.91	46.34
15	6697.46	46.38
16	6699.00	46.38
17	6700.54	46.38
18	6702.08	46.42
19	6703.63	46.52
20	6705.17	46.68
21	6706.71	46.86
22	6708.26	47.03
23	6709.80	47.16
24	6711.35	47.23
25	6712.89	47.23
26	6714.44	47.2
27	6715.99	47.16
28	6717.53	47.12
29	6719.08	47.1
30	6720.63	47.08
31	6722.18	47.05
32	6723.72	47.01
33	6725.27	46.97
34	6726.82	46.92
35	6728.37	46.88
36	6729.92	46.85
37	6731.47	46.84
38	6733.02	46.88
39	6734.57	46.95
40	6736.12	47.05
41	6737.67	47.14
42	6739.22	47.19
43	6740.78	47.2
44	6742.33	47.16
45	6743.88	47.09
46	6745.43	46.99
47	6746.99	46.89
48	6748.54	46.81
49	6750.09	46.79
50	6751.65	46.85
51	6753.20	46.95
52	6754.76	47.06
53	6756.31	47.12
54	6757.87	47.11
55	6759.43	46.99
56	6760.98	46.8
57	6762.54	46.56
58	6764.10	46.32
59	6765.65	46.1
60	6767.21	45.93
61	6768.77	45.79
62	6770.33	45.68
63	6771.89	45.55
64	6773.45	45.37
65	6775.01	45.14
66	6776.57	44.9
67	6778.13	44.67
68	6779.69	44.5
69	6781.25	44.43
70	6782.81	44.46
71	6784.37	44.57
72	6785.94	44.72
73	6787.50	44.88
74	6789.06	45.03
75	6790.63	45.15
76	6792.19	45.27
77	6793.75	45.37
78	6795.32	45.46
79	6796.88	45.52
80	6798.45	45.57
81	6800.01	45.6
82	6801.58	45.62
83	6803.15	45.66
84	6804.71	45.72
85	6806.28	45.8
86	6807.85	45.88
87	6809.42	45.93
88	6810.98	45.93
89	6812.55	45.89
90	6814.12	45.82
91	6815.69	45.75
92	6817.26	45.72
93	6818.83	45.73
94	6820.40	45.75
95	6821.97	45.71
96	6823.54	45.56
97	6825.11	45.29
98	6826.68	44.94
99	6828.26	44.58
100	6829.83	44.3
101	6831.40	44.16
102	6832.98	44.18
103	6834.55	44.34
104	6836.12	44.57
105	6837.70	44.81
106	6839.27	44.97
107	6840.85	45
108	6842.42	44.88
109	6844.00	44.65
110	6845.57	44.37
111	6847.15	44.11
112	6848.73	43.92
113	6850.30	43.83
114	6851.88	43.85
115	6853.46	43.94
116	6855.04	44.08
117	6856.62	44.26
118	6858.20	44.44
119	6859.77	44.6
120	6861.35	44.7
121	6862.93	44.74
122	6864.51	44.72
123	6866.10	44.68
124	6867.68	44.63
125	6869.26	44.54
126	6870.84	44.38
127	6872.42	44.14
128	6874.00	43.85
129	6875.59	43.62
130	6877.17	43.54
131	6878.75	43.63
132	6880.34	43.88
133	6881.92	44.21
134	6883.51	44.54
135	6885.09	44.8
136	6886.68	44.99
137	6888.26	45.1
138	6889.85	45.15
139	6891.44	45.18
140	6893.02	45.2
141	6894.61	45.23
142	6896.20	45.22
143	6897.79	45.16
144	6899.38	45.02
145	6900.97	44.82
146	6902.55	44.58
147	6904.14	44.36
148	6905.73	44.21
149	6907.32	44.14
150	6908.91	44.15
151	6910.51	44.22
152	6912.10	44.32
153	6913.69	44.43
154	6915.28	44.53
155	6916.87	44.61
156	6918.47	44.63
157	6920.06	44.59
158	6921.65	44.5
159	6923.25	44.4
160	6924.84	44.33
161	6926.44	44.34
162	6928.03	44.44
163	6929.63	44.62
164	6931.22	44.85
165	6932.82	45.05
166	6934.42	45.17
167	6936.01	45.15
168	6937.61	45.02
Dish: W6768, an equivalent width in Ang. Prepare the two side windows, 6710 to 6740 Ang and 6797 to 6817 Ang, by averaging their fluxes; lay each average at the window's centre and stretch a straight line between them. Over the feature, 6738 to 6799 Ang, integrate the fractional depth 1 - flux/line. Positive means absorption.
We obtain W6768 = 0.5 Ang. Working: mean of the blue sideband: 47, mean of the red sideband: 45.7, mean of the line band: 46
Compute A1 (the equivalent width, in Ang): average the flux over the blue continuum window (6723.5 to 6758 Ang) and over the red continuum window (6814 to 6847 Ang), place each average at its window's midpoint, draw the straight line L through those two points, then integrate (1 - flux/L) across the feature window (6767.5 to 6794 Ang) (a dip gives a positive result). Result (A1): 0.6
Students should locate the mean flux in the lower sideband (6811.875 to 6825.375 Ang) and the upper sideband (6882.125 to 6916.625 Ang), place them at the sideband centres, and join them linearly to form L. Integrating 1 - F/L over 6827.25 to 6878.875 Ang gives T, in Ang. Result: 1.1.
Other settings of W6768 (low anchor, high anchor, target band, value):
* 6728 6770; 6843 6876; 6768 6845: 0.5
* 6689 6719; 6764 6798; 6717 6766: -1.1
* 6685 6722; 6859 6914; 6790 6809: 0.0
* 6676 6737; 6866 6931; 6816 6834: 0.1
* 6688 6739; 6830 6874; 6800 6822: -0.3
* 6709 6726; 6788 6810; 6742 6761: -0.2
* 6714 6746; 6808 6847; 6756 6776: 0.1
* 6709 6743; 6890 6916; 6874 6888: 0.3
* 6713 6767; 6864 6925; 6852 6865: 0.2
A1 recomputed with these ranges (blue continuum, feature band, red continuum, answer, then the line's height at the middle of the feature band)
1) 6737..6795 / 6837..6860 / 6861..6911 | 0.3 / 45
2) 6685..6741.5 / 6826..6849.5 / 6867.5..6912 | 0.3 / 45.2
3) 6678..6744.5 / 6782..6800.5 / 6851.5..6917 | 0.2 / 45.6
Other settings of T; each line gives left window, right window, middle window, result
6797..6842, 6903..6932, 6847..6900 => 0.4 Ang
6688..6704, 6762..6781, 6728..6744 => -0.4 Ang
